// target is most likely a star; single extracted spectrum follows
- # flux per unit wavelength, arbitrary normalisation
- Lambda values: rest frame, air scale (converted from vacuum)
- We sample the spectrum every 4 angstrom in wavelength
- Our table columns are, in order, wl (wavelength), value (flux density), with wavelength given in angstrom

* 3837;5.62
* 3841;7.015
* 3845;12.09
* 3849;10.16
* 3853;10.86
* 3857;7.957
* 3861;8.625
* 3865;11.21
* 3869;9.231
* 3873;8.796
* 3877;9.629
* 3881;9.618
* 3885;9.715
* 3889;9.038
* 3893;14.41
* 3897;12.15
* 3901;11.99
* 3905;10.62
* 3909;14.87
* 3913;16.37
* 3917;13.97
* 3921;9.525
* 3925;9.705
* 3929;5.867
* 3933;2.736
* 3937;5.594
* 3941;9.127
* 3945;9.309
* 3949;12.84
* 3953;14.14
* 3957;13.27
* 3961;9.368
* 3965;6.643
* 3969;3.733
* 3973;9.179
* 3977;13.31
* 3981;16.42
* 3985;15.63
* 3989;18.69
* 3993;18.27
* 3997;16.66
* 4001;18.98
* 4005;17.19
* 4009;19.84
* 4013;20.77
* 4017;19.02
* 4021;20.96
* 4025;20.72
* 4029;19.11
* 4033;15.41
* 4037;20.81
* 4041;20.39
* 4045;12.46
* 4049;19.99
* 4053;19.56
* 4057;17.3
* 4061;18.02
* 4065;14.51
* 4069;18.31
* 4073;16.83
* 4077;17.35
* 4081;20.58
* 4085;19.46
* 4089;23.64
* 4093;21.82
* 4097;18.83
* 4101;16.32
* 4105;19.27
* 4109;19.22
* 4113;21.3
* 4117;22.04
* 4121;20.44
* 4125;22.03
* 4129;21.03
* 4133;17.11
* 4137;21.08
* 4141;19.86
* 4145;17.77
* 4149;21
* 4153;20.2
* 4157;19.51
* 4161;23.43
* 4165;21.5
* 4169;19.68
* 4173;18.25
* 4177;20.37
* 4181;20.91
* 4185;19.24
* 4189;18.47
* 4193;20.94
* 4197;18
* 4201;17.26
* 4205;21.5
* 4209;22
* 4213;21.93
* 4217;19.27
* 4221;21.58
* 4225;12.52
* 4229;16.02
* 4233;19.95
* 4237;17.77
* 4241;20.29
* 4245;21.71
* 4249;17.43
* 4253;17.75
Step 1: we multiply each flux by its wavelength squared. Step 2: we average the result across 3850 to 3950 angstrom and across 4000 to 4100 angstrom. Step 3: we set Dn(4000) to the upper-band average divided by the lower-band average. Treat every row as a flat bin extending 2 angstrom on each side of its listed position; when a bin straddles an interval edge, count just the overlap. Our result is 2.0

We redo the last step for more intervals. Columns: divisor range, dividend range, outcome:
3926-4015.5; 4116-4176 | 1.75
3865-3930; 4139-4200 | 2.06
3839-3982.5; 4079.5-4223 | 2.22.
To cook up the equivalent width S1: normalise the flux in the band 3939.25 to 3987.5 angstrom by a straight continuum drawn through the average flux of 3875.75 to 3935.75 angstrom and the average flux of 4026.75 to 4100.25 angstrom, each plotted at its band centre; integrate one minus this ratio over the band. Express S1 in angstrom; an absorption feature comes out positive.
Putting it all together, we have 8.5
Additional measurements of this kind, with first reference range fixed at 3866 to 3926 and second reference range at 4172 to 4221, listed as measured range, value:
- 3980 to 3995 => -3.6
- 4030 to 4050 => -3.0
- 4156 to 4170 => -1.7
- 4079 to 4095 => -4.3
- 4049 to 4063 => -2.3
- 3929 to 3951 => 8.6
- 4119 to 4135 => -2.0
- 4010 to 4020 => -3.6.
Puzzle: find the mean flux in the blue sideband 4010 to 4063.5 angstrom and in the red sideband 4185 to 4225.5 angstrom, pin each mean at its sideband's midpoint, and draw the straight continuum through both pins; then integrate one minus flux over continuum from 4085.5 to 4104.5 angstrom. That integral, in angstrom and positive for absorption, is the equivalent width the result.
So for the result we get -1.0 angstrom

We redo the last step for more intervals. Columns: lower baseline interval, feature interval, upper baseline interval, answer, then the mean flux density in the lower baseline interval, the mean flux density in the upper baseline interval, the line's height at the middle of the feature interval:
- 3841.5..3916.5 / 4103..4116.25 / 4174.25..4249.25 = -2.64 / 10.9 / 19.4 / 16.8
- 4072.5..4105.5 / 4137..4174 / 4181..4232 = -1.82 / 19.5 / 19.2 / 19.3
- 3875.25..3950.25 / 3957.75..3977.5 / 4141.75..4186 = 6.51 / 10.4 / 20.2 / 12.5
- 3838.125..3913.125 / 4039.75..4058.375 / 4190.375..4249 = -3.63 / 10.6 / 19.3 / 14.9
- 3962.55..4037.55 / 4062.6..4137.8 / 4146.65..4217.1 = -4.31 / 16.3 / 20.2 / 18.4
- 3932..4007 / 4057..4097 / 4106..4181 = -3.63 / 12.3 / 20.3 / 17.3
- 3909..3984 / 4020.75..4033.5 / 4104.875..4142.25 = -3.74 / 10.3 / 20.4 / 14.9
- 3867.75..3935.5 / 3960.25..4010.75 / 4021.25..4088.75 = 2.55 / 10.5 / 18.4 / 14.8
